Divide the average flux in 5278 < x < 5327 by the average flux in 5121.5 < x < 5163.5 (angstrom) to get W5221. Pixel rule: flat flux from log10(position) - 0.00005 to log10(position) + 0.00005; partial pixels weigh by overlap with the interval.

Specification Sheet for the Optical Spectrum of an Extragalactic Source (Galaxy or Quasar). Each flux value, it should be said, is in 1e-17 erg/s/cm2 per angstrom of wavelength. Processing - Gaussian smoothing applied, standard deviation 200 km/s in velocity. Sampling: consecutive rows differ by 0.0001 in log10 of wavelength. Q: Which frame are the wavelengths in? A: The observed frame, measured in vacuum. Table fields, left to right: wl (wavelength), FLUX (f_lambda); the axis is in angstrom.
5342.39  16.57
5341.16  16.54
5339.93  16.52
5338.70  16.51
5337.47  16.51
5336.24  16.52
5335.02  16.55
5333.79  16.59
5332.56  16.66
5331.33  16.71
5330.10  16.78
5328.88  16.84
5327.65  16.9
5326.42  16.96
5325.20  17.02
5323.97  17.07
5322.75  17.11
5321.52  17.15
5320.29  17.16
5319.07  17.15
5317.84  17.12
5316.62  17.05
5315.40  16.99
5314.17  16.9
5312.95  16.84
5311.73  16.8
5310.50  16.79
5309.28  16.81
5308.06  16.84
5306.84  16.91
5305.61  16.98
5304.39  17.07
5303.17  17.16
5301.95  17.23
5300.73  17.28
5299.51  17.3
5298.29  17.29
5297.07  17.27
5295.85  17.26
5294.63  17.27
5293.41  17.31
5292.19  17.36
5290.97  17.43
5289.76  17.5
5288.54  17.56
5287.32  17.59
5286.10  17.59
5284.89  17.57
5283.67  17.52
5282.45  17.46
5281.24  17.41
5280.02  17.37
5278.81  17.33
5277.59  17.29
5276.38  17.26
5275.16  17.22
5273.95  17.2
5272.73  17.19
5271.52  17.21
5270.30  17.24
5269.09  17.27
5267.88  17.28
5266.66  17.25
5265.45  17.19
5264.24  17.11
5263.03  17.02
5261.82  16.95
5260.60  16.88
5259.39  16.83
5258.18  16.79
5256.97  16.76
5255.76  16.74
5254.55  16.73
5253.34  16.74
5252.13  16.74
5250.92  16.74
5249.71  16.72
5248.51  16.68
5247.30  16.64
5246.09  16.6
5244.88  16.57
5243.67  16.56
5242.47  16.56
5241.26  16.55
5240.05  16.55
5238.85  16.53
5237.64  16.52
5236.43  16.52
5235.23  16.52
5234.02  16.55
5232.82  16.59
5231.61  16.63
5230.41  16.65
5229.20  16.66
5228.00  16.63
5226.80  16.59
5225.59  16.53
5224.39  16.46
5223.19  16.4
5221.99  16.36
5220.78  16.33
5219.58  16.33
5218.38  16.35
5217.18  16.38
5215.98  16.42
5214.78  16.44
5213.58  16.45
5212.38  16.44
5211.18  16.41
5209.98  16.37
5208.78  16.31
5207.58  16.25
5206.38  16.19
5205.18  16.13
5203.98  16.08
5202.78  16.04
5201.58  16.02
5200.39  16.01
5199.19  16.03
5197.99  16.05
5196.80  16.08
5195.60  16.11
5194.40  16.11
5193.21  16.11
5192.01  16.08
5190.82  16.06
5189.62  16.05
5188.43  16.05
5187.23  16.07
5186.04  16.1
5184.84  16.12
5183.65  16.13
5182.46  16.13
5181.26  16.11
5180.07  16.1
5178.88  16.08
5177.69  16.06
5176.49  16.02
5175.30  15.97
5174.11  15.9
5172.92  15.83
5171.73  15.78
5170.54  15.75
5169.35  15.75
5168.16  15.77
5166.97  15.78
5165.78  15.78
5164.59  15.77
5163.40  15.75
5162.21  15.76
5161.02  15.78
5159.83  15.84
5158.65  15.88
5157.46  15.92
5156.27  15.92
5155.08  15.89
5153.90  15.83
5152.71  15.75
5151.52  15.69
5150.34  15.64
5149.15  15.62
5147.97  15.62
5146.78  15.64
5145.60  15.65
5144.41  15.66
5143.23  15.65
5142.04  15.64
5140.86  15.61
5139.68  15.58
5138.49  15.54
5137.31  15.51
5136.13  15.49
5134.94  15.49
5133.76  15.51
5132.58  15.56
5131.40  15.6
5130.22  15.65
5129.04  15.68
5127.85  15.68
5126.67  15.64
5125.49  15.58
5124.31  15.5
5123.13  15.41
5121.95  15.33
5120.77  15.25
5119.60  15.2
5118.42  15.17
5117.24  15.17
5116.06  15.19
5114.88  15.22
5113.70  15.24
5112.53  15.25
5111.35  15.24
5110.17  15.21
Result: 1.10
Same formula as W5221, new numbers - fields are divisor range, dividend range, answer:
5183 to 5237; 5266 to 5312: 1.06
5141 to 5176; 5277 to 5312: 1.09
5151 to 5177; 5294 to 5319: 1.08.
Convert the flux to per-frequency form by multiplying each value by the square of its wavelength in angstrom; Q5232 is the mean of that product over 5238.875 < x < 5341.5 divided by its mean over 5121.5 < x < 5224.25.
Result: 1.12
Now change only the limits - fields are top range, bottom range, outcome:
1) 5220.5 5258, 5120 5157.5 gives 1.11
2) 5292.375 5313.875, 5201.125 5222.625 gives 1.09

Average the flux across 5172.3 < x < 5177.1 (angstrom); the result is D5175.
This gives 15.9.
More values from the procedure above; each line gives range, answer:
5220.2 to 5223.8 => 16.4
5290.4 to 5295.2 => 17.3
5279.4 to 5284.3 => 17.4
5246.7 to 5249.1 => 16.6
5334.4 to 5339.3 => 16.5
